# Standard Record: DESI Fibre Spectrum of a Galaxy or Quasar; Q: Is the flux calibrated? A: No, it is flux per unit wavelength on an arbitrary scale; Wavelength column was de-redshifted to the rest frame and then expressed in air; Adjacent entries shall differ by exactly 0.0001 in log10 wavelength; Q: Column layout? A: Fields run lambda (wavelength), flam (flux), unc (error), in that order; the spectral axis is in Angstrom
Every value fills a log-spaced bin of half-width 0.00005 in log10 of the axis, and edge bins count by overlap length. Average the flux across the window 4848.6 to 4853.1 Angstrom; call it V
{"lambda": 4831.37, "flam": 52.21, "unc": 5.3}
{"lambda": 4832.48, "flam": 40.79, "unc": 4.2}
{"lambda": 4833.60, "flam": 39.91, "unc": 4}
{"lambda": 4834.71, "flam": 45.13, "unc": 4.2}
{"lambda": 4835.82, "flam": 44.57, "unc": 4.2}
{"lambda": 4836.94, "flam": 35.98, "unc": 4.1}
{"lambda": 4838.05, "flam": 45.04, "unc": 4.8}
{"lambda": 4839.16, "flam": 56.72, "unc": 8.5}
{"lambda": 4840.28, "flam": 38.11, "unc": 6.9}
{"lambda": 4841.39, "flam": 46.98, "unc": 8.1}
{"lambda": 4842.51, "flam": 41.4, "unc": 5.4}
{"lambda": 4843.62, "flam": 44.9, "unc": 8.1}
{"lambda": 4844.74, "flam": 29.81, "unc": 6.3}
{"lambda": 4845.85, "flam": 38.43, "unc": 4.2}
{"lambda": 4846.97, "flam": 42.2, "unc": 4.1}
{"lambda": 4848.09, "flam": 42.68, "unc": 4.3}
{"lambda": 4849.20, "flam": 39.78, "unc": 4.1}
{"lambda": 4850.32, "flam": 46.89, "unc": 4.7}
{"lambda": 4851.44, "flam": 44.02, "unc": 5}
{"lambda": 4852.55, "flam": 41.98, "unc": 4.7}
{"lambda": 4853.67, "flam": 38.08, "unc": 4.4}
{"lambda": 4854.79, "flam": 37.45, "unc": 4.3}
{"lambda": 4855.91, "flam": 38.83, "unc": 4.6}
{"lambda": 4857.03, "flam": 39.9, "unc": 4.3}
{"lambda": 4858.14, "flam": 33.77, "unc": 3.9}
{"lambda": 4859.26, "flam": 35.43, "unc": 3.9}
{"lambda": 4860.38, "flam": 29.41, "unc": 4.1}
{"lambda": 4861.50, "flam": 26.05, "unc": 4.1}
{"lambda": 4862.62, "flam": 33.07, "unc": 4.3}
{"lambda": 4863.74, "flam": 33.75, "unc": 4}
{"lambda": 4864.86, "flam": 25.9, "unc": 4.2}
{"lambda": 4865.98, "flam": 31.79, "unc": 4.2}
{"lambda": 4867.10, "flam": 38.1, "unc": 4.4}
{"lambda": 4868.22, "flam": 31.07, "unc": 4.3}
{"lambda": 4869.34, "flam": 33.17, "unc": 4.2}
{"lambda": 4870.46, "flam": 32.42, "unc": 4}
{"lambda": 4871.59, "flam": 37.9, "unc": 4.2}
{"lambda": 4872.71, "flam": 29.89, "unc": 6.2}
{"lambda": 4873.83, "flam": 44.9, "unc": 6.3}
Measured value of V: 43.2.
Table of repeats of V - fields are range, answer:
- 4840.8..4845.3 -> 40.8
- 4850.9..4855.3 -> 40.4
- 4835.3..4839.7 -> 45.6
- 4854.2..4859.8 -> 37.1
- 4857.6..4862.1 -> 31.1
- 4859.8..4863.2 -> 29.5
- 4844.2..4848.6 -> 38.2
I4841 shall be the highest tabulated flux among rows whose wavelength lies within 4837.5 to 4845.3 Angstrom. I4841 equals 56.72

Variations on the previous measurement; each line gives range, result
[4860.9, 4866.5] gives 33.75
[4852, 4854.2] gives 41.98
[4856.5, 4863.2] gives 39.9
